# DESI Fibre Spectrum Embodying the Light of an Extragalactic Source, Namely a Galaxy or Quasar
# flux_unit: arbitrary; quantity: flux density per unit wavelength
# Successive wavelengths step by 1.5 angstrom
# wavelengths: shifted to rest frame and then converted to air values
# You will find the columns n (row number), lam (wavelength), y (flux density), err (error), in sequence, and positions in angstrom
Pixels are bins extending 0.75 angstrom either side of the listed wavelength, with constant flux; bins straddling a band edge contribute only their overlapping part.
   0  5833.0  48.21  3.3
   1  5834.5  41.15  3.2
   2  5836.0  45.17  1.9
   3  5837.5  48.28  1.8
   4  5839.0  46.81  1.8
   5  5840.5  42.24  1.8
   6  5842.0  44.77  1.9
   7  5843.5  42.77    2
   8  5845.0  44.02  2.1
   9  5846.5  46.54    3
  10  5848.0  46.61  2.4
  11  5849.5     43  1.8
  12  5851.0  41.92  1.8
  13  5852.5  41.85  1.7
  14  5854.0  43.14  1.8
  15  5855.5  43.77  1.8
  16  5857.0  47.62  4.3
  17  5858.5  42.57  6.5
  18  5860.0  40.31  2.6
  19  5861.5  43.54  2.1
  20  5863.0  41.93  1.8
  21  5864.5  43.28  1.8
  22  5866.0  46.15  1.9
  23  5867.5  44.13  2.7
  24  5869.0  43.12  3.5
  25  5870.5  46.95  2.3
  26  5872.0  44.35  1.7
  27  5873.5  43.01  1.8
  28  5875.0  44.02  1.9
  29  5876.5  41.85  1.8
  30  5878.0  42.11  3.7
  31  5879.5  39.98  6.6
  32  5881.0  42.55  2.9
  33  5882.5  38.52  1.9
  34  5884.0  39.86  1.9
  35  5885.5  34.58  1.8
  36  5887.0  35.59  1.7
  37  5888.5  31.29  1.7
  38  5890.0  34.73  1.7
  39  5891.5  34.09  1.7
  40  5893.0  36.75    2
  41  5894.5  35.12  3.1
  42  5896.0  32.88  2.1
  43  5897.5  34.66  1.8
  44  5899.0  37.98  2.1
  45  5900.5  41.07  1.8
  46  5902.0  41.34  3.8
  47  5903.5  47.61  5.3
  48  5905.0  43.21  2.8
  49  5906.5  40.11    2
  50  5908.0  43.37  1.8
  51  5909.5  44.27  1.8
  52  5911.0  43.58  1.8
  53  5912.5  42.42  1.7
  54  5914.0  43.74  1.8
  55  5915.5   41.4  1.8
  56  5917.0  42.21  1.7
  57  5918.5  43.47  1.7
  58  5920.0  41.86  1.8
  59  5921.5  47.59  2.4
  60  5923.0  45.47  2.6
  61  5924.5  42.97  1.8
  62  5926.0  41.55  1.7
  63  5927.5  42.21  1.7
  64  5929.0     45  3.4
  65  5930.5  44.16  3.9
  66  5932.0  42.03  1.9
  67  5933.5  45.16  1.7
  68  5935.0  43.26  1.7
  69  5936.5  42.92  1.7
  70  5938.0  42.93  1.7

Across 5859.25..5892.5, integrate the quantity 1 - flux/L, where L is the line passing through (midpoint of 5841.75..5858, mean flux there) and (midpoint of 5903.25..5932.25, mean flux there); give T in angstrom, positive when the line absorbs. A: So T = 2.4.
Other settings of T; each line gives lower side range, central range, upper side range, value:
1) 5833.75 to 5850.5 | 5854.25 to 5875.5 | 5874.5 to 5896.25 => -1.54 angstrom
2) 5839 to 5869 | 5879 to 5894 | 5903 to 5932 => 2.36 angstrom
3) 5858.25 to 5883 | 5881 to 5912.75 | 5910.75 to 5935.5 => 3.25 angstrom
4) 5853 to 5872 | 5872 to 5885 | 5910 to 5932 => 0.66 angstrom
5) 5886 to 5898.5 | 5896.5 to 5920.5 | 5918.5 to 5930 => -1.69 angstrom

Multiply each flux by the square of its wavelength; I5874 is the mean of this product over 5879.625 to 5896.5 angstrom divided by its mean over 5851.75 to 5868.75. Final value 0.84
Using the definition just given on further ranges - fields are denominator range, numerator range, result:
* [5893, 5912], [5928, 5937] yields 1.10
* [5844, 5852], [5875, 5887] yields 0.91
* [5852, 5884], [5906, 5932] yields 1.02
